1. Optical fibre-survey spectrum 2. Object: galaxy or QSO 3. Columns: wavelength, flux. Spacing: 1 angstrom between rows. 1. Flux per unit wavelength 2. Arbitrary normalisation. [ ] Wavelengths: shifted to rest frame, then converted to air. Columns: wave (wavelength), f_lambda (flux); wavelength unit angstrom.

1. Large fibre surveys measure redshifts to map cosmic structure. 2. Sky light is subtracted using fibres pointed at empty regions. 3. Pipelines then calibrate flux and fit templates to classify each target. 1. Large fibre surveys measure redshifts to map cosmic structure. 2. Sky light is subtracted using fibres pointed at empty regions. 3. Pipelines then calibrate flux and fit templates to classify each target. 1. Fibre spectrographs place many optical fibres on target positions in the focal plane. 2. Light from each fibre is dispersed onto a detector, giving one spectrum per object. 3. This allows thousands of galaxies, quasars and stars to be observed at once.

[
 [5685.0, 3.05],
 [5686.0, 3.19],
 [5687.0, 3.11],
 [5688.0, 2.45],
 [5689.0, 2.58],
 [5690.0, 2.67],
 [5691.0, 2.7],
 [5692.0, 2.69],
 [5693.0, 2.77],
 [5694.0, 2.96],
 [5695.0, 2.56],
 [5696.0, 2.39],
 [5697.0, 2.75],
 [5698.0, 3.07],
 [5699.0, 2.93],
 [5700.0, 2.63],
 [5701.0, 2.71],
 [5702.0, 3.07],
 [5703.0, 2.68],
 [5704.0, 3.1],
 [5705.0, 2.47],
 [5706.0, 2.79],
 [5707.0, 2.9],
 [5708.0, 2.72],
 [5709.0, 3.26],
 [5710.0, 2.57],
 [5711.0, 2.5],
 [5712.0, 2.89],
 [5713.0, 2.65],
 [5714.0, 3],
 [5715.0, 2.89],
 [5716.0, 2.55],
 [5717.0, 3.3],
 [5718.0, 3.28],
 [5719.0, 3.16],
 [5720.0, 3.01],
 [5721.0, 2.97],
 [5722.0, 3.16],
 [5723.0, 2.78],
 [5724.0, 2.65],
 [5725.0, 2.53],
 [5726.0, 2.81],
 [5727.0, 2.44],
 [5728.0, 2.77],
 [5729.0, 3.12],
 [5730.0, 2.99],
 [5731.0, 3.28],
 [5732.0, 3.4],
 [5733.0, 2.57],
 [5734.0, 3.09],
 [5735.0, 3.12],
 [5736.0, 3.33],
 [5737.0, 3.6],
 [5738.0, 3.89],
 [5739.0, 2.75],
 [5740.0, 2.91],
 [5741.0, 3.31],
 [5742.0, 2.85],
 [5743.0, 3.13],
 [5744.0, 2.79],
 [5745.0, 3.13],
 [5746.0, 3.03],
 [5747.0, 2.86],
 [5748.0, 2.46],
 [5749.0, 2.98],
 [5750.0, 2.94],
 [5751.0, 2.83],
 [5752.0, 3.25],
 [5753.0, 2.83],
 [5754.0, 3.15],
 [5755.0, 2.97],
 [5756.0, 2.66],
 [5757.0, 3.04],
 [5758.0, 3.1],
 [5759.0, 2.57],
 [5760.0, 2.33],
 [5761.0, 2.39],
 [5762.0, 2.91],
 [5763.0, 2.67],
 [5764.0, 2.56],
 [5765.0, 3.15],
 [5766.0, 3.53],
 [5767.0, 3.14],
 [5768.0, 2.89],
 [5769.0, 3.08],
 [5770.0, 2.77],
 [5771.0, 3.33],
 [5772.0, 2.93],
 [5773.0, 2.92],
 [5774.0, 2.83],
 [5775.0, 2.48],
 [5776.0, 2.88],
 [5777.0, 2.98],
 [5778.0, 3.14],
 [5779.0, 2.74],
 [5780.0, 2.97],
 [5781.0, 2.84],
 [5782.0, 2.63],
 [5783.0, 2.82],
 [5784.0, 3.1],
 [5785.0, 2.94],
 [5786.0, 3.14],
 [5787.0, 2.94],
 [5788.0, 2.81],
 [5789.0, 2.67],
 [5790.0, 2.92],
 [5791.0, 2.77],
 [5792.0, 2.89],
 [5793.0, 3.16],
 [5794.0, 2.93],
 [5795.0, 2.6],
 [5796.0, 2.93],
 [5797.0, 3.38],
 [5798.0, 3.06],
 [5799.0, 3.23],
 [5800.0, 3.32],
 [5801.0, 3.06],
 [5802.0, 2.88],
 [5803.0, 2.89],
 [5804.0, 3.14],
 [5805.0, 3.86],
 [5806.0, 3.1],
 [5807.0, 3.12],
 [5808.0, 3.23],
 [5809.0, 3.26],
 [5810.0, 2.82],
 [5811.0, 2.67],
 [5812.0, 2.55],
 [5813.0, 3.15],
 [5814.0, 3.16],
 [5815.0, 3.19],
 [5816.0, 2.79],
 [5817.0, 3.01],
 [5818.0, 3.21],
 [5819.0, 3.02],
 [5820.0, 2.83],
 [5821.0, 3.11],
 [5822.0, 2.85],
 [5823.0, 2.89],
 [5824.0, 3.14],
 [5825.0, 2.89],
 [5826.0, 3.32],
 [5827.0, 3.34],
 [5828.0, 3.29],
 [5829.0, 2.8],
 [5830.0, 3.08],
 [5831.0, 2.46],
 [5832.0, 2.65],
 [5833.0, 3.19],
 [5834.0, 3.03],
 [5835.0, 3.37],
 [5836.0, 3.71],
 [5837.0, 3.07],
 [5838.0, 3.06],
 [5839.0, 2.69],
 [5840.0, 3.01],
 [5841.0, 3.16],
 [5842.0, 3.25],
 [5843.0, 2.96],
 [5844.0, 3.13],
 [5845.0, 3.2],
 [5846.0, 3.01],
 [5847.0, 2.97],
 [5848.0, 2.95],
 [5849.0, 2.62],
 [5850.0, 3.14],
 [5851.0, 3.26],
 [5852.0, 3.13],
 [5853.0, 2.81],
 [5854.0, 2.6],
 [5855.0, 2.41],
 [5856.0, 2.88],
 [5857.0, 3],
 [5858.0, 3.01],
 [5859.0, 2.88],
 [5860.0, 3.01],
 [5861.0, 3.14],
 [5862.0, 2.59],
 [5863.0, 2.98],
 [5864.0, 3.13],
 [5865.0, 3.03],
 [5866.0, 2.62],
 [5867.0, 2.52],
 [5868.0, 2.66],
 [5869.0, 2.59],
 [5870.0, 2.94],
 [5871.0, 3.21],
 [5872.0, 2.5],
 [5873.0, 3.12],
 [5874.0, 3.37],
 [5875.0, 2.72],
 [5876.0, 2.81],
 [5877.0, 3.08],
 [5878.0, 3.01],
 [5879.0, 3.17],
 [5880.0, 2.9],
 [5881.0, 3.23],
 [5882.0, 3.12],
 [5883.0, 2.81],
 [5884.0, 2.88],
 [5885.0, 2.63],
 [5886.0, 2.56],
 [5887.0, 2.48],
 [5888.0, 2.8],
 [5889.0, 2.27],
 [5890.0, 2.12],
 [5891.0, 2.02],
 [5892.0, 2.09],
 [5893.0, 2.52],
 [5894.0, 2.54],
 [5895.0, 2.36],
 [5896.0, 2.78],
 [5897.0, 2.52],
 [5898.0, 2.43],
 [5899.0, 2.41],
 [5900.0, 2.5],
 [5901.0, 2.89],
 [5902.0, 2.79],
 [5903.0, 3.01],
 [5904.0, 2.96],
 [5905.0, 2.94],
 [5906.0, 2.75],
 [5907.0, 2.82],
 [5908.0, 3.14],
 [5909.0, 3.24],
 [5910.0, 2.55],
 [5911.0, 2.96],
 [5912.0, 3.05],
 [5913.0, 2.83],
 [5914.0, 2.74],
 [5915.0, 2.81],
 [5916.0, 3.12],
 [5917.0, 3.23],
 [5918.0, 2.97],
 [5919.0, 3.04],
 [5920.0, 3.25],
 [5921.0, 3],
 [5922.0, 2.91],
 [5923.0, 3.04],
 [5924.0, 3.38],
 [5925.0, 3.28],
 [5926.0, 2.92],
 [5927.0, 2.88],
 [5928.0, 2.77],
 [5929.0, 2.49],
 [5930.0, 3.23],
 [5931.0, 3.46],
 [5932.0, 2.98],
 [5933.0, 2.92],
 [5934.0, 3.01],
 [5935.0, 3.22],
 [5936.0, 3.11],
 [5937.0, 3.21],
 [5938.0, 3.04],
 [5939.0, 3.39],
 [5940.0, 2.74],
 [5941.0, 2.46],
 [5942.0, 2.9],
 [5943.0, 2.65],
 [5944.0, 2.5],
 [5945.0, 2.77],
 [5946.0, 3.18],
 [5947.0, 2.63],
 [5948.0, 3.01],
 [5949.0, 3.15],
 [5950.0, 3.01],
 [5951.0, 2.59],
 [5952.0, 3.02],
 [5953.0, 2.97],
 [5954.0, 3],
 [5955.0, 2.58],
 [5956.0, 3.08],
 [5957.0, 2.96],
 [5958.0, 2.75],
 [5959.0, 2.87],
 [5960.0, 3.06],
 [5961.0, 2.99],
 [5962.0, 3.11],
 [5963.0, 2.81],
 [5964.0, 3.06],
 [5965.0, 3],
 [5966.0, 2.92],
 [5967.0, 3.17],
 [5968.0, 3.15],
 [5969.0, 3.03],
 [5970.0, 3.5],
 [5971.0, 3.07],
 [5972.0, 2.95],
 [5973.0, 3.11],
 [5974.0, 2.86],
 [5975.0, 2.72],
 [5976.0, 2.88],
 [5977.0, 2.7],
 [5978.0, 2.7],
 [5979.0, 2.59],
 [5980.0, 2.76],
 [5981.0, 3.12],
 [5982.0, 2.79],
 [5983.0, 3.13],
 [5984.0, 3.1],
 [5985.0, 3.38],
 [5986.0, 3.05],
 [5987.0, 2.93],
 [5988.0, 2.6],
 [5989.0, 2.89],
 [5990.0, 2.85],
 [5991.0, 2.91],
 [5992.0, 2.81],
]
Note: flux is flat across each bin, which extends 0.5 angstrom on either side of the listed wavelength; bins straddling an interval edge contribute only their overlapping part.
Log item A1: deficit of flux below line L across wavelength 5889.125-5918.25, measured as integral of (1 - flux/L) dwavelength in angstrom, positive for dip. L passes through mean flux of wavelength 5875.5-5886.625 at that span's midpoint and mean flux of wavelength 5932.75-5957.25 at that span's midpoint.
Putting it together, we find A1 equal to 2.0 angstrom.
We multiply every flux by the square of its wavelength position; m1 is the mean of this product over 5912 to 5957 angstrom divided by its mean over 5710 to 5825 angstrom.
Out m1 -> 1.1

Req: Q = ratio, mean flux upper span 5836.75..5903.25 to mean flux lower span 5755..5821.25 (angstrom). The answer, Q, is 0.95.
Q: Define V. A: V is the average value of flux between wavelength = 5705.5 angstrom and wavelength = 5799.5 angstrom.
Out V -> 2.94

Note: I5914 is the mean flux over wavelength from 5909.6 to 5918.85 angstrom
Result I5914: 2.93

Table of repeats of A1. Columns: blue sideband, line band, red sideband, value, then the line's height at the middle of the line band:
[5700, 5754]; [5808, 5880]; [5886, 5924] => -3.9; 2.82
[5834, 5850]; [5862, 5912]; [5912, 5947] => 4.3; 3.03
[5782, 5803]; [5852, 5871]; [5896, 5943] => 0.7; 2.95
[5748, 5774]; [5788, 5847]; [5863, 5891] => -3.7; 2.86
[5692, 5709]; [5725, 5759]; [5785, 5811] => -1.2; 2.9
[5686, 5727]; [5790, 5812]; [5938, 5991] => -1.5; 2.86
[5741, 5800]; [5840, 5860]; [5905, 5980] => -0.2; 2.94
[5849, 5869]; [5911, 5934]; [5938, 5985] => -0.8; 2.91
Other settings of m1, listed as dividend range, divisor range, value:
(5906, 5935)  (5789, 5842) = 1.02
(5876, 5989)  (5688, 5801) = 1.06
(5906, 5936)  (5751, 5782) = 1.09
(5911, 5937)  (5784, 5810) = 1.04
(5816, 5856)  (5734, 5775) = 1.04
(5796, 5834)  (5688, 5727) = 1.13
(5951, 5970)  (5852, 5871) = 1.08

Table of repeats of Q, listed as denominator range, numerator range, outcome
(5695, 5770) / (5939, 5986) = 1.01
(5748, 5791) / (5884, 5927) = 0.96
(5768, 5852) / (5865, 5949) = 0.95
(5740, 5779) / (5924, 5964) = 1.01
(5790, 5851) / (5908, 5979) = 0.97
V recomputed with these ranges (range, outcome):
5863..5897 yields 2.75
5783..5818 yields 3.02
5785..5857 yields 3.02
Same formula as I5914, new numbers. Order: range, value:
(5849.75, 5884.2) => 2.92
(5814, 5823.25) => 3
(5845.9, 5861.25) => 2.92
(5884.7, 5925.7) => 2.78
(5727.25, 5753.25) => 3.04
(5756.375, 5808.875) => 2.96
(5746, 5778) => 2.89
